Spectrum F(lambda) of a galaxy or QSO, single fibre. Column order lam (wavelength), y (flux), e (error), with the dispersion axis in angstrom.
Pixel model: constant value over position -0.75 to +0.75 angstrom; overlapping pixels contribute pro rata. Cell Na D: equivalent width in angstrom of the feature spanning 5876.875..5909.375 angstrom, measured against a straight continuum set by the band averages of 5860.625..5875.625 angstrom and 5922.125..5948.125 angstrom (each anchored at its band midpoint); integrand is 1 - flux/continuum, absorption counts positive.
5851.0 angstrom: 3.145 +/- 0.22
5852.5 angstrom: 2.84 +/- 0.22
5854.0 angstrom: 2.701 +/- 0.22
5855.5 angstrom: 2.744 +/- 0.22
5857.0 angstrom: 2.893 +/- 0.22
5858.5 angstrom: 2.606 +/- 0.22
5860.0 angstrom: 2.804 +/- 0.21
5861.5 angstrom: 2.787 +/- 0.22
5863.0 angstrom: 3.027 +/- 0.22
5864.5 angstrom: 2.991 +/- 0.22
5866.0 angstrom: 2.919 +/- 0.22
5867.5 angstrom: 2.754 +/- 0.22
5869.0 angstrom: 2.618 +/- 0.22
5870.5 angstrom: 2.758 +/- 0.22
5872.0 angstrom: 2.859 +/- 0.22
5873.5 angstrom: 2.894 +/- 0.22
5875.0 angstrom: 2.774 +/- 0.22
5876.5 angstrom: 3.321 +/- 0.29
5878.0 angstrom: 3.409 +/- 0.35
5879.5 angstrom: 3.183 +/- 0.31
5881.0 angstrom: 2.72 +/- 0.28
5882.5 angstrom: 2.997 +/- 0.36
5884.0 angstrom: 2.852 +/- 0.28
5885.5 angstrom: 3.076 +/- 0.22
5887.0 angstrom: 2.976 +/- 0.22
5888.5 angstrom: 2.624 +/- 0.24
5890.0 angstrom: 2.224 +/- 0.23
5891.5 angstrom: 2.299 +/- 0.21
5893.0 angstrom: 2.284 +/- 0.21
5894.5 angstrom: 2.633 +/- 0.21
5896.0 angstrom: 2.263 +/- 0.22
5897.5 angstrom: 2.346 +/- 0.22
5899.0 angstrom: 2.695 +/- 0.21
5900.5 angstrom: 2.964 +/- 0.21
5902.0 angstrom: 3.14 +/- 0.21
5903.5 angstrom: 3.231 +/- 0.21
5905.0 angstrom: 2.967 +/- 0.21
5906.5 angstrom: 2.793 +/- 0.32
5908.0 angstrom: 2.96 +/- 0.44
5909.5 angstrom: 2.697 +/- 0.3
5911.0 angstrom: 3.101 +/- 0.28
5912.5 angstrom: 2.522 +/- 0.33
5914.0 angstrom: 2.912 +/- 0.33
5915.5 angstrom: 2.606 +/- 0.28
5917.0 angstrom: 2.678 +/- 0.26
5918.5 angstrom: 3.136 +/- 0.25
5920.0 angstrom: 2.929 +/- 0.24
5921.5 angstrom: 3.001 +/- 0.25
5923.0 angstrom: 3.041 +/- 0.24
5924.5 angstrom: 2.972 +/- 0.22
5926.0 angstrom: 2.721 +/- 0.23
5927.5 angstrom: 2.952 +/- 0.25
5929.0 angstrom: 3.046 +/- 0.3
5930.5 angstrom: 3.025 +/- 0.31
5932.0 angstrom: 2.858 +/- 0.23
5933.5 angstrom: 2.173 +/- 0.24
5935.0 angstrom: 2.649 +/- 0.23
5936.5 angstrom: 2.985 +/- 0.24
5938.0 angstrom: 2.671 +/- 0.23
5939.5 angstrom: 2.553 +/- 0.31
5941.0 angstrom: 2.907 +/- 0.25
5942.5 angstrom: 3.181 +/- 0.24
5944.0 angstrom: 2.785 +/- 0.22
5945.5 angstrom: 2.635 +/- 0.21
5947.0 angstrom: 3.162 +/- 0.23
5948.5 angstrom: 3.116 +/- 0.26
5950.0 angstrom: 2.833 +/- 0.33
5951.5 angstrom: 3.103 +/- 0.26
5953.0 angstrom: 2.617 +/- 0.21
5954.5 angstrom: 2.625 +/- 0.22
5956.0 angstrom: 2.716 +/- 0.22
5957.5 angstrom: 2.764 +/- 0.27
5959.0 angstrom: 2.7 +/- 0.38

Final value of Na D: 0.5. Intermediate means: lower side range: 2.84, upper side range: 2.85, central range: 2.8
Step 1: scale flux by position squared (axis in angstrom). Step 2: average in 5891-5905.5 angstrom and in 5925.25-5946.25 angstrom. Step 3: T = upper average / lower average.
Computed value 1.1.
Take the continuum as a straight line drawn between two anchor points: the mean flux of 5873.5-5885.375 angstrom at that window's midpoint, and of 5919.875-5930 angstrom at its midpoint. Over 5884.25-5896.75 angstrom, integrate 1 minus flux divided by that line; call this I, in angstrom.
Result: 1.9 angstrom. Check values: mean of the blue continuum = 3.03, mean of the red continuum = 2.95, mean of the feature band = 2.56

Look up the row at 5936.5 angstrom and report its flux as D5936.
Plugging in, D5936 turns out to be 2.985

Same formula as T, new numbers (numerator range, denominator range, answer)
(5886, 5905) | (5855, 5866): 0.95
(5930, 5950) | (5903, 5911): 0.97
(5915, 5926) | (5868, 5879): 1.00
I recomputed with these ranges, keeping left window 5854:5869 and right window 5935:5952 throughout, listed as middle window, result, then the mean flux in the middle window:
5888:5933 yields 1.2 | 2.78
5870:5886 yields -0.9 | 2.99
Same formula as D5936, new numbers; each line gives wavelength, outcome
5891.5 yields 2.299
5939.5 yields 2.553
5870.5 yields 2.758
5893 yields 2.284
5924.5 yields 2.972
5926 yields 2.721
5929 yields 3.046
